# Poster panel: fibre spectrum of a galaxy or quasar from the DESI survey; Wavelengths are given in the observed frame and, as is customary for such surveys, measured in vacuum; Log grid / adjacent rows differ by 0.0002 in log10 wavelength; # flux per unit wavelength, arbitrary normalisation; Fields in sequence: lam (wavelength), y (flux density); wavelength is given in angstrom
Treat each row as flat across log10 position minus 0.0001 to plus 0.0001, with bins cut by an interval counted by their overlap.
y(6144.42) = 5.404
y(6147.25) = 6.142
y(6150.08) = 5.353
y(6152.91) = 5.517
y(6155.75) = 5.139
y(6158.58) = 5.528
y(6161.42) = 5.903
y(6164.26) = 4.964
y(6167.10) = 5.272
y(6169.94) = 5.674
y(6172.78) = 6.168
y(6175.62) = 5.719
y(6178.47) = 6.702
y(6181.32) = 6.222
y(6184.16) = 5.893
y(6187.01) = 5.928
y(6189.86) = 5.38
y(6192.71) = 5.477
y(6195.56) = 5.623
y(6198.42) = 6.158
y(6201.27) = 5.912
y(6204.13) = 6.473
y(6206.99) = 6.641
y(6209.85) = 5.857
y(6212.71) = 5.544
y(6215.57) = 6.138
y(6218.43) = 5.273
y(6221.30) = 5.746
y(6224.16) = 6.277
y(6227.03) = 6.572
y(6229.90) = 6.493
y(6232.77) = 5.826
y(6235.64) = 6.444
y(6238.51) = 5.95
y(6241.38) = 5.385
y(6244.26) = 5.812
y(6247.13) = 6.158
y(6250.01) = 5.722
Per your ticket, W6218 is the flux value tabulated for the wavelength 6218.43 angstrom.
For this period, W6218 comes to 5.273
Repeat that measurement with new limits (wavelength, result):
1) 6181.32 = 6.222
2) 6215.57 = 6.138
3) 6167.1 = 5.272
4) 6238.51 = 5.95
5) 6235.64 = 6.444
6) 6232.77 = 5.826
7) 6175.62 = 5.719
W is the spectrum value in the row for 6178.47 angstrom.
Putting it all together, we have 6.702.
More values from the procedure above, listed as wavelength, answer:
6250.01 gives 5.722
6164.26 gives 4.964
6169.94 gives 5.674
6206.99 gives 6.641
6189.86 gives 5.38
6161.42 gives 5.903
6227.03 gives 6.572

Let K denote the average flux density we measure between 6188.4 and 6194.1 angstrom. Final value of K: 5.43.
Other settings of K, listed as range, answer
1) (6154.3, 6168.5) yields 5.36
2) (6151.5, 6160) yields 5.39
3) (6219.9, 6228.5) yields 6.2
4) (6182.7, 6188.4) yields 5.92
